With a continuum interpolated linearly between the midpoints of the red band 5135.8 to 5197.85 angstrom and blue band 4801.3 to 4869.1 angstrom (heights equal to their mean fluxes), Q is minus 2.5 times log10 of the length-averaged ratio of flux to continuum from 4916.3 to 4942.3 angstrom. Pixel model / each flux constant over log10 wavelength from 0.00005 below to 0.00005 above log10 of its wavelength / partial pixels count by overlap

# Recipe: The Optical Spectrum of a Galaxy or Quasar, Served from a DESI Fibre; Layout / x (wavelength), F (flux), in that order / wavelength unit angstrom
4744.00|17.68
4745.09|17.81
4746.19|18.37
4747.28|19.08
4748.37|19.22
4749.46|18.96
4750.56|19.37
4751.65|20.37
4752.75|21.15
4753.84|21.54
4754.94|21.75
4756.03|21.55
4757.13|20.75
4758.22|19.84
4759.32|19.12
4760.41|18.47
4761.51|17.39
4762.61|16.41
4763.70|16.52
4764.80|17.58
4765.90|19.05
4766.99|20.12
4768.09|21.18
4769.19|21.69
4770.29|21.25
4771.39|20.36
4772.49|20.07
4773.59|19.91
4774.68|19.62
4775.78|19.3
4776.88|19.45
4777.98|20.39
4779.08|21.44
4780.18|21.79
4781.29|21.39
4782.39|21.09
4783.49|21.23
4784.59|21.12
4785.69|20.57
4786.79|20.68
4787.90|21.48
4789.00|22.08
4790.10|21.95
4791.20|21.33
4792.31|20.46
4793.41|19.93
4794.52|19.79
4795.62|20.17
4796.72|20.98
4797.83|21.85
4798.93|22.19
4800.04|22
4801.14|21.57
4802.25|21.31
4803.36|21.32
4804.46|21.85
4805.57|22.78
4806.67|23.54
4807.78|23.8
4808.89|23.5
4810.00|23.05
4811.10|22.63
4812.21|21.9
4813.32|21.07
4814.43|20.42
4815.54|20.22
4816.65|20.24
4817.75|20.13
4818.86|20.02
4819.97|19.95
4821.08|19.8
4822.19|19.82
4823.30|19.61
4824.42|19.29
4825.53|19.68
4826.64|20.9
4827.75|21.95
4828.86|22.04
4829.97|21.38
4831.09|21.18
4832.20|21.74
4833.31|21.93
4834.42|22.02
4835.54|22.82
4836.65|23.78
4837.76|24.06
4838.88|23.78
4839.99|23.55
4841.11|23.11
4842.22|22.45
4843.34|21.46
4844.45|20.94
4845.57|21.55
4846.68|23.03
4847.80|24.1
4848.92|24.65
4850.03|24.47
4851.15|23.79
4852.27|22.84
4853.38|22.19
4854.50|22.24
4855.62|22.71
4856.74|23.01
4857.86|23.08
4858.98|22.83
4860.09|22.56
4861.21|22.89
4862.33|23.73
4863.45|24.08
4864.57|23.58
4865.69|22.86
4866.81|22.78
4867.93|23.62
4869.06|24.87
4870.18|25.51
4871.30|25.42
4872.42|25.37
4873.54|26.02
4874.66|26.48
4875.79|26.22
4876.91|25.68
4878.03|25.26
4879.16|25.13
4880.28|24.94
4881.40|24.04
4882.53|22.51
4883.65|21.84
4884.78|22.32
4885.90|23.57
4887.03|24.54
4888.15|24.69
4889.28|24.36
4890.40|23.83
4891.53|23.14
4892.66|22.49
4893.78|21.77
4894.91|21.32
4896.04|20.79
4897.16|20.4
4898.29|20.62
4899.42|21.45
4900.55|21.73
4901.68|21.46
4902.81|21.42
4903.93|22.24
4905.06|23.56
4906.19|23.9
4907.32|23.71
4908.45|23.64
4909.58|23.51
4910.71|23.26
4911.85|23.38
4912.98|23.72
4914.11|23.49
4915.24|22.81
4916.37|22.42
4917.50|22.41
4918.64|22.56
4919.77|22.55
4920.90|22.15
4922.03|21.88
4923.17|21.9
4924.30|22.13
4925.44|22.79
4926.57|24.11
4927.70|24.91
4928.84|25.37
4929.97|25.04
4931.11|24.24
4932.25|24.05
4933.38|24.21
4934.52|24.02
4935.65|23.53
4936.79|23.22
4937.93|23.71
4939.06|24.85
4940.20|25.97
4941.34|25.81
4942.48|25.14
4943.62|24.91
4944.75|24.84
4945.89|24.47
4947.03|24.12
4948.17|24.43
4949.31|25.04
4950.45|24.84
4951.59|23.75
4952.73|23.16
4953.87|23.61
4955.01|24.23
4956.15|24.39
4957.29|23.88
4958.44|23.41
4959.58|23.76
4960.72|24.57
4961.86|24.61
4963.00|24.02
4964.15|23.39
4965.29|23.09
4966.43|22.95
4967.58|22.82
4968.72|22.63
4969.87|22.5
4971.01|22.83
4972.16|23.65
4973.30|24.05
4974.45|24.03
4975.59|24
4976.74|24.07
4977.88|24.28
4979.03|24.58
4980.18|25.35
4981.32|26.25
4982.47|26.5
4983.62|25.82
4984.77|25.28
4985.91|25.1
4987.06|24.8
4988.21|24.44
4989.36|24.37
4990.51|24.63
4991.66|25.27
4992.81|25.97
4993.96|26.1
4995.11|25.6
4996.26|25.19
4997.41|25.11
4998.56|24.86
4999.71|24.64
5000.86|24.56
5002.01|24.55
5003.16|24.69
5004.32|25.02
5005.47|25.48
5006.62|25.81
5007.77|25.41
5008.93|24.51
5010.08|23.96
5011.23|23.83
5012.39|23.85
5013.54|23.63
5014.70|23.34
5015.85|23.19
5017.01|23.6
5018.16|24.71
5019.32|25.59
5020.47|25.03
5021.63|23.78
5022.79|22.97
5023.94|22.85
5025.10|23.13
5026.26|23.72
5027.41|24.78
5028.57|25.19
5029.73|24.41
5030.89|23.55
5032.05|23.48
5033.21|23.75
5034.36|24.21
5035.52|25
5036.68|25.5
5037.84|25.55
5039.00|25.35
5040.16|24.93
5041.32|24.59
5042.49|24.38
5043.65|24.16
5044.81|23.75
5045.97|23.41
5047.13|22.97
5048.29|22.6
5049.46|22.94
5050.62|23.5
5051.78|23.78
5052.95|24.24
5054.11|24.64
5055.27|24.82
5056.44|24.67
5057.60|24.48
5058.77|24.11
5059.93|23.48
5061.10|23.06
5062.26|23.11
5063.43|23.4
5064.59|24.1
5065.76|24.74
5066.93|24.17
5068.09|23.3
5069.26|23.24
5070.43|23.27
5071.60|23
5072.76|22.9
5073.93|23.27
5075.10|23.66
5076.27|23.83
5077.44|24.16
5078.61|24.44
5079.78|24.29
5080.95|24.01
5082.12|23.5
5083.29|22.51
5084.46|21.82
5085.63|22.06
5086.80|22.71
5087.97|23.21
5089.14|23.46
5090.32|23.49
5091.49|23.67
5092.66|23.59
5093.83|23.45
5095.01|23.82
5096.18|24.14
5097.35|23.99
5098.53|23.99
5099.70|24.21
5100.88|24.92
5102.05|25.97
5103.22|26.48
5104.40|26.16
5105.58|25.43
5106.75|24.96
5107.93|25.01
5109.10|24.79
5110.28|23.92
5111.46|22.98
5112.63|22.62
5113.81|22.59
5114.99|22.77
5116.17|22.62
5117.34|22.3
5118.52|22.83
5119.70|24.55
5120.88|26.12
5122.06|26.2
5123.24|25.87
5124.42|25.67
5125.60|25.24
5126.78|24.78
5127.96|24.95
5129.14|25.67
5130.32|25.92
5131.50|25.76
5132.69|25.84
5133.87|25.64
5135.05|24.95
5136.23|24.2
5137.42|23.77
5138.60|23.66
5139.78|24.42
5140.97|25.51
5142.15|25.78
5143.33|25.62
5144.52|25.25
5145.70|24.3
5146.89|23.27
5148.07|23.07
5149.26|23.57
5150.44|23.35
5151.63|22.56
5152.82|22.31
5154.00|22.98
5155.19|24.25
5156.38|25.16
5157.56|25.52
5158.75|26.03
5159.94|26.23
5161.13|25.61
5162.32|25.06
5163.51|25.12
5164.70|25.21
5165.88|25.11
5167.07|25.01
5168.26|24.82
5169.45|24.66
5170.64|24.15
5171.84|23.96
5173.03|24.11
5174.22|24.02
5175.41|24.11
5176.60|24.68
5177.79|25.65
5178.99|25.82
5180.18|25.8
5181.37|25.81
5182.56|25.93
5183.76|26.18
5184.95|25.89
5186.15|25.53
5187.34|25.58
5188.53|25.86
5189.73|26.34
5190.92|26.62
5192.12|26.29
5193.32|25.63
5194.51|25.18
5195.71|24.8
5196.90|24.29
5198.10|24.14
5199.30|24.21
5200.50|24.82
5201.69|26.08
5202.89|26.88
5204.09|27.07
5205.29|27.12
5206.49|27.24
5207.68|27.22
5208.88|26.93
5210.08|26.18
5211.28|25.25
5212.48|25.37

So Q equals -0.03 mag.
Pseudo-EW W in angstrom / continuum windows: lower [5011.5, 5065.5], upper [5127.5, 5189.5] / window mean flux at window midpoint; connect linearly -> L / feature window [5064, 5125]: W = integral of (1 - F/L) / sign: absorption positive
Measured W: 1.2 angstrom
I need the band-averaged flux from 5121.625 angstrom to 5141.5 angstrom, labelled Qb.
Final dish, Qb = 25.2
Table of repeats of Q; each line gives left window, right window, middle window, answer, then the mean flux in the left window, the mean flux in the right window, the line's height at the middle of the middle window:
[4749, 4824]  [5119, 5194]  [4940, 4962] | -0.08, 20.7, 25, 22.6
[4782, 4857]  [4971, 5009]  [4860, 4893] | -0.06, 21.8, 24.9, 22.8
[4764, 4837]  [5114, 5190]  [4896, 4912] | -0.01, 21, 24.8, 22.2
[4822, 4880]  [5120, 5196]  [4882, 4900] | 0.04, 23.1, 25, 23.4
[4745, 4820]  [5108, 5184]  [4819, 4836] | 0.01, 20.6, 24.6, 21.1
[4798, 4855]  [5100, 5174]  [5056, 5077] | 0.02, 22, 24.6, 24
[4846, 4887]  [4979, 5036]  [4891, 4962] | 0.04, 23.9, 24.6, 24.2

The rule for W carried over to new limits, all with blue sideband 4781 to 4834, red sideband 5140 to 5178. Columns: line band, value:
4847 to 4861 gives -0.99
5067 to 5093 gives 0.50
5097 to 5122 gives -0.22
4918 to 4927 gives -0.07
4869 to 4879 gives -1.74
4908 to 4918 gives -0.43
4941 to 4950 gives -0.91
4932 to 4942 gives -0.86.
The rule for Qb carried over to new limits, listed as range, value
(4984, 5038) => 24.6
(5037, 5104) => 23.9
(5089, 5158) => 24.4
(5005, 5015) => 24.4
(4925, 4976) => 24.1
